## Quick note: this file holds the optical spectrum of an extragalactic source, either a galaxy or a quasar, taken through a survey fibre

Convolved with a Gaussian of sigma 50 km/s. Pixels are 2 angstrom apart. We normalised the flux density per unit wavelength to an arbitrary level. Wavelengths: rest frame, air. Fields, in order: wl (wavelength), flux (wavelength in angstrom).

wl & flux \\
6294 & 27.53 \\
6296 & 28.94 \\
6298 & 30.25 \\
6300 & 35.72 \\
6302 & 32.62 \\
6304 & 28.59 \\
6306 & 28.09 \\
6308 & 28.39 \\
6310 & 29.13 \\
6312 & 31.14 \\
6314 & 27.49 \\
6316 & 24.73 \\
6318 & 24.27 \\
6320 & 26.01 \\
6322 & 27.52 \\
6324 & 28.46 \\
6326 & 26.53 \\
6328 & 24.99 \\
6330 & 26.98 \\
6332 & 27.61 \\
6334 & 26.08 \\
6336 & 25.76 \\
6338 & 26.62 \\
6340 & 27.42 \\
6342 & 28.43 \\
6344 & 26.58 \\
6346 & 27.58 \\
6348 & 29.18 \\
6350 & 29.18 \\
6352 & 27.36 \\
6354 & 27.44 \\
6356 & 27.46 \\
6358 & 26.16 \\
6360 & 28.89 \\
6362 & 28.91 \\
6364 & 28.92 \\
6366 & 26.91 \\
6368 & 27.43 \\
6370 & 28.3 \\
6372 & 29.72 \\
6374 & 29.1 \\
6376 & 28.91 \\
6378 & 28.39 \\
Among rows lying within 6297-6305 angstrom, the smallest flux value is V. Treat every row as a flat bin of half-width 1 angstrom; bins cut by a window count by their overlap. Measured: 28.59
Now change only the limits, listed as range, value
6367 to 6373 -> 27.43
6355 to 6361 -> 26.16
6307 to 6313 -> 28.39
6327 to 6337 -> 24.99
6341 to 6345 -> 26.58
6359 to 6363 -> 28.89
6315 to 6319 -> 24.27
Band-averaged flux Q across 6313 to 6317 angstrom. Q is 26.1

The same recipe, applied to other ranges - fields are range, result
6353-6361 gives 27.5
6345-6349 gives 28.4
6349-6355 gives 28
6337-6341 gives 27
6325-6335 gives 26.4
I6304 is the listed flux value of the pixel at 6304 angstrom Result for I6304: 28.59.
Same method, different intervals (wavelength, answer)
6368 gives 27.43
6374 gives 29.1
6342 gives 28.43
